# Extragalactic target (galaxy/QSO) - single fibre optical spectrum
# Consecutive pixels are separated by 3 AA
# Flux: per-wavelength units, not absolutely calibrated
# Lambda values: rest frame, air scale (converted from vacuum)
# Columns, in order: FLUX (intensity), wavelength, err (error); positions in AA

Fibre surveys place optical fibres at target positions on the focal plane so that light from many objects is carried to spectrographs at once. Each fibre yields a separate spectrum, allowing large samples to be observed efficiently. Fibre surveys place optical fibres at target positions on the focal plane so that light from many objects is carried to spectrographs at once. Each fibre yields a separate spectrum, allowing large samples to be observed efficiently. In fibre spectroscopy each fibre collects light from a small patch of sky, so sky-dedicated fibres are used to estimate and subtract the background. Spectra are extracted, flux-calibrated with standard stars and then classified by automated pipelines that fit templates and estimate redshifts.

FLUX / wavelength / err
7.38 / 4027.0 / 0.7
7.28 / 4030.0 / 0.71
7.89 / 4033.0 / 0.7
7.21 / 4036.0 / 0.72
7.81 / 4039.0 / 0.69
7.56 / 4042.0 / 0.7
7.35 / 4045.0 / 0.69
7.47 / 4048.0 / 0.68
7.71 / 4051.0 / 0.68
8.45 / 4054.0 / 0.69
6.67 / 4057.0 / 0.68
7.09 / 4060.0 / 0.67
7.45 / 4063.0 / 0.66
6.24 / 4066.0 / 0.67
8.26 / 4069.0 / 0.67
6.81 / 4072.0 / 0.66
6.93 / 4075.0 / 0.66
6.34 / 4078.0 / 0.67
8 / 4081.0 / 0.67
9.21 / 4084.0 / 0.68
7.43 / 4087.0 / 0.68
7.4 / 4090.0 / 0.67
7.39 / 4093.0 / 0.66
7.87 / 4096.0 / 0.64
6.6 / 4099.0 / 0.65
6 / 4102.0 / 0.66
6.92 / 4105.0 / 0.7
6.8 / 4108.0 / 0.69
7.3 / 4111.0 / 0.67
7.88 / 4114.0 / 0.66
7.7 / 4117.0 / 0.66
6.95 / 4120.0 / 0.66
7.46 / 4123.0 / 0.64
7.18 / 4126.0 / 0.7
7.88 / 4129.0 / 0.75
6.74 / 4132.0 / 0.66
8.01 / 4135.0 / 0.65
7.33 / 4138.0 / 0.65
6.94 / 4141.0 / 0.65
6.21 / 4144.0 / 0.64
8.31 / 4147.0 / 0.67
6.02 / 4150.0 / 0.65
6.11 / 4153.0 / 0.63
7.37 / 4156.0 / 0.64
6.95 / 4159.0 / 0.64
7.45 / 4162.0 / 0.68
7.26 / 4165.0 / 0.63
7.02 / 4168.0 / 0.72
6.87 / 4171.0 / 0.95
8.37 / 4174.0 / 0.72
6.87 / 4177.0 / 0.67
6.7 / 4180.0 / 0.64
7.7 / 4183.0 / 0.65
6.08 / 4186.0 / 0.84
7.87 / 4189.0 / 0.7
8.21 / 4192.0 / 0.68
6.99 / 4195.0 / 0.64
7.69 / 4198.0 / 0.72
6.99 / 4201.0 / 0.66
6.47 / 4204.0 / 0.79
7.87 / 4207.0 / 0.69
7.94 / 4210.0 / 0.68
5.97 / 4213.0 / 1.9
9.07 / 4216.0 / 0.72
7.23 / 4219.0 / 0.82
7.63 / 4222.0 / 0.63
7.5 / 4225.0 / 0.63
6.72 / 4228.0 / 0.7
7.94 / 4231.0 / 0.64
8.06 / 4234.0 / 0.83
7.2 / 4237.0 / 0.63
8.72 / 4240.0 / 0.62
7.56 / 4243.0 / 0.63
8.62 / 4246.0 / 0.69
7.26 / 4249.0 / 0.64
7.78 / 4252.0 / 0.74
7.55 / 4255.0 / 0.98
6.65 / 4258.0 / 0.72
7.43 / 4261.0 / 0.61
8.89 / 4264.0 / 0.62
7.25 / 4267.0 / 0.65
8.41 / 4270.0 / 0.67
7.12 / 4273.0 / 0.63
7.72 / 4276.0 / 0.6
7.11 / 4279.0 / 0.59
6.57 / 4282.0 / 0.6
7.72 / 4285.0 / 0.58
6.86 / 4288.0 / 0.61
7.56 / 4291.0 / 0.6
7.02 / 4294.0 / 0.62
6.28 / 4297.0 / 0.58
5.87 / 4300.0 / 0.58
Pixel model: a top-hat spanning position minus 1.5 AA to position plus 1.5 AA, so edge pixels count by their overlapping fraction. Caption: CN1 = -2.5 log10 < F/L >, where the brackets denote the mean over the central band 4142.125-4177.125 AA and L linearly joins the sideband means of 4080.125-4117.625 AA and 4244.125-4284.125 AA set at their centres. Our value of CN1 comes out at 0.06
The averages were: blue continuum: 7.41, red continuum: 7.57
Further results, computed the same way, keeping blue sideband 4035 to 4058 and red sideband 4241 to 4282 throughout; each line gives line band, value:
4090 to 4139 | 0.047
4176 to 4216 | 0.050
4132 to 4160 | 0.085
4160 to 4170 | 0.056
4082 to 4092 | -0.058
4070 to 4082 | 0.079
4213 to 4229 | 0.015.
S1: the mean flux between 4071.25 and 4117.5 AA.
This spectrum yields 7.29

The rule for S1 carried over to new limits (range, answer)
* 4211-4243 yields 7.61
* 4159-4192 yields 7.25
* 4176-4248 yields 7.49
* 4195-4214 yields 7.17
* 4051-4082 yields 7.24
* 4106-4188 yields 7.17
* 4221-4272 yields 7.71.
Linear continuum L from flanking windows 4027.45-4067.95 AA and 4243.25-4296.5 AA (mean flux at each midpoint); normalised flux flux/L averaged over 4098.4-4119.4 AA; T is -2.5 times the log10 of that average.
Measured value 0.06 mag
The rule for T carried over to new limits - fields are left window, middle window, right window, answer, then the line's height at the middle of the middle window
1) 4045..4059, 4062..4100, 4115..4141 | 0.013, 7.48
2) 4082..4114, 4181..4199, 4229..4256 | 0.037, 7.65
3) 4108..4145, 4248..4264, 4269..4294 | -0.022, 7.33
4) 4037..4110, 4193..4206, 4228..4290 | 0.059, 7.51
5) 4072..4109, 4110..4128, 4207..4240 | -0.018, 7.31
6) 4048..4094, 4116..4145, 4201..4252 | 0.036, 7.49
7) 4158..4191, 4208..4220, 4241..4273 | -0.017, 7.46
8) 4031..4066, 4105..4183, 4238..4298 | 0.043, 7.48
